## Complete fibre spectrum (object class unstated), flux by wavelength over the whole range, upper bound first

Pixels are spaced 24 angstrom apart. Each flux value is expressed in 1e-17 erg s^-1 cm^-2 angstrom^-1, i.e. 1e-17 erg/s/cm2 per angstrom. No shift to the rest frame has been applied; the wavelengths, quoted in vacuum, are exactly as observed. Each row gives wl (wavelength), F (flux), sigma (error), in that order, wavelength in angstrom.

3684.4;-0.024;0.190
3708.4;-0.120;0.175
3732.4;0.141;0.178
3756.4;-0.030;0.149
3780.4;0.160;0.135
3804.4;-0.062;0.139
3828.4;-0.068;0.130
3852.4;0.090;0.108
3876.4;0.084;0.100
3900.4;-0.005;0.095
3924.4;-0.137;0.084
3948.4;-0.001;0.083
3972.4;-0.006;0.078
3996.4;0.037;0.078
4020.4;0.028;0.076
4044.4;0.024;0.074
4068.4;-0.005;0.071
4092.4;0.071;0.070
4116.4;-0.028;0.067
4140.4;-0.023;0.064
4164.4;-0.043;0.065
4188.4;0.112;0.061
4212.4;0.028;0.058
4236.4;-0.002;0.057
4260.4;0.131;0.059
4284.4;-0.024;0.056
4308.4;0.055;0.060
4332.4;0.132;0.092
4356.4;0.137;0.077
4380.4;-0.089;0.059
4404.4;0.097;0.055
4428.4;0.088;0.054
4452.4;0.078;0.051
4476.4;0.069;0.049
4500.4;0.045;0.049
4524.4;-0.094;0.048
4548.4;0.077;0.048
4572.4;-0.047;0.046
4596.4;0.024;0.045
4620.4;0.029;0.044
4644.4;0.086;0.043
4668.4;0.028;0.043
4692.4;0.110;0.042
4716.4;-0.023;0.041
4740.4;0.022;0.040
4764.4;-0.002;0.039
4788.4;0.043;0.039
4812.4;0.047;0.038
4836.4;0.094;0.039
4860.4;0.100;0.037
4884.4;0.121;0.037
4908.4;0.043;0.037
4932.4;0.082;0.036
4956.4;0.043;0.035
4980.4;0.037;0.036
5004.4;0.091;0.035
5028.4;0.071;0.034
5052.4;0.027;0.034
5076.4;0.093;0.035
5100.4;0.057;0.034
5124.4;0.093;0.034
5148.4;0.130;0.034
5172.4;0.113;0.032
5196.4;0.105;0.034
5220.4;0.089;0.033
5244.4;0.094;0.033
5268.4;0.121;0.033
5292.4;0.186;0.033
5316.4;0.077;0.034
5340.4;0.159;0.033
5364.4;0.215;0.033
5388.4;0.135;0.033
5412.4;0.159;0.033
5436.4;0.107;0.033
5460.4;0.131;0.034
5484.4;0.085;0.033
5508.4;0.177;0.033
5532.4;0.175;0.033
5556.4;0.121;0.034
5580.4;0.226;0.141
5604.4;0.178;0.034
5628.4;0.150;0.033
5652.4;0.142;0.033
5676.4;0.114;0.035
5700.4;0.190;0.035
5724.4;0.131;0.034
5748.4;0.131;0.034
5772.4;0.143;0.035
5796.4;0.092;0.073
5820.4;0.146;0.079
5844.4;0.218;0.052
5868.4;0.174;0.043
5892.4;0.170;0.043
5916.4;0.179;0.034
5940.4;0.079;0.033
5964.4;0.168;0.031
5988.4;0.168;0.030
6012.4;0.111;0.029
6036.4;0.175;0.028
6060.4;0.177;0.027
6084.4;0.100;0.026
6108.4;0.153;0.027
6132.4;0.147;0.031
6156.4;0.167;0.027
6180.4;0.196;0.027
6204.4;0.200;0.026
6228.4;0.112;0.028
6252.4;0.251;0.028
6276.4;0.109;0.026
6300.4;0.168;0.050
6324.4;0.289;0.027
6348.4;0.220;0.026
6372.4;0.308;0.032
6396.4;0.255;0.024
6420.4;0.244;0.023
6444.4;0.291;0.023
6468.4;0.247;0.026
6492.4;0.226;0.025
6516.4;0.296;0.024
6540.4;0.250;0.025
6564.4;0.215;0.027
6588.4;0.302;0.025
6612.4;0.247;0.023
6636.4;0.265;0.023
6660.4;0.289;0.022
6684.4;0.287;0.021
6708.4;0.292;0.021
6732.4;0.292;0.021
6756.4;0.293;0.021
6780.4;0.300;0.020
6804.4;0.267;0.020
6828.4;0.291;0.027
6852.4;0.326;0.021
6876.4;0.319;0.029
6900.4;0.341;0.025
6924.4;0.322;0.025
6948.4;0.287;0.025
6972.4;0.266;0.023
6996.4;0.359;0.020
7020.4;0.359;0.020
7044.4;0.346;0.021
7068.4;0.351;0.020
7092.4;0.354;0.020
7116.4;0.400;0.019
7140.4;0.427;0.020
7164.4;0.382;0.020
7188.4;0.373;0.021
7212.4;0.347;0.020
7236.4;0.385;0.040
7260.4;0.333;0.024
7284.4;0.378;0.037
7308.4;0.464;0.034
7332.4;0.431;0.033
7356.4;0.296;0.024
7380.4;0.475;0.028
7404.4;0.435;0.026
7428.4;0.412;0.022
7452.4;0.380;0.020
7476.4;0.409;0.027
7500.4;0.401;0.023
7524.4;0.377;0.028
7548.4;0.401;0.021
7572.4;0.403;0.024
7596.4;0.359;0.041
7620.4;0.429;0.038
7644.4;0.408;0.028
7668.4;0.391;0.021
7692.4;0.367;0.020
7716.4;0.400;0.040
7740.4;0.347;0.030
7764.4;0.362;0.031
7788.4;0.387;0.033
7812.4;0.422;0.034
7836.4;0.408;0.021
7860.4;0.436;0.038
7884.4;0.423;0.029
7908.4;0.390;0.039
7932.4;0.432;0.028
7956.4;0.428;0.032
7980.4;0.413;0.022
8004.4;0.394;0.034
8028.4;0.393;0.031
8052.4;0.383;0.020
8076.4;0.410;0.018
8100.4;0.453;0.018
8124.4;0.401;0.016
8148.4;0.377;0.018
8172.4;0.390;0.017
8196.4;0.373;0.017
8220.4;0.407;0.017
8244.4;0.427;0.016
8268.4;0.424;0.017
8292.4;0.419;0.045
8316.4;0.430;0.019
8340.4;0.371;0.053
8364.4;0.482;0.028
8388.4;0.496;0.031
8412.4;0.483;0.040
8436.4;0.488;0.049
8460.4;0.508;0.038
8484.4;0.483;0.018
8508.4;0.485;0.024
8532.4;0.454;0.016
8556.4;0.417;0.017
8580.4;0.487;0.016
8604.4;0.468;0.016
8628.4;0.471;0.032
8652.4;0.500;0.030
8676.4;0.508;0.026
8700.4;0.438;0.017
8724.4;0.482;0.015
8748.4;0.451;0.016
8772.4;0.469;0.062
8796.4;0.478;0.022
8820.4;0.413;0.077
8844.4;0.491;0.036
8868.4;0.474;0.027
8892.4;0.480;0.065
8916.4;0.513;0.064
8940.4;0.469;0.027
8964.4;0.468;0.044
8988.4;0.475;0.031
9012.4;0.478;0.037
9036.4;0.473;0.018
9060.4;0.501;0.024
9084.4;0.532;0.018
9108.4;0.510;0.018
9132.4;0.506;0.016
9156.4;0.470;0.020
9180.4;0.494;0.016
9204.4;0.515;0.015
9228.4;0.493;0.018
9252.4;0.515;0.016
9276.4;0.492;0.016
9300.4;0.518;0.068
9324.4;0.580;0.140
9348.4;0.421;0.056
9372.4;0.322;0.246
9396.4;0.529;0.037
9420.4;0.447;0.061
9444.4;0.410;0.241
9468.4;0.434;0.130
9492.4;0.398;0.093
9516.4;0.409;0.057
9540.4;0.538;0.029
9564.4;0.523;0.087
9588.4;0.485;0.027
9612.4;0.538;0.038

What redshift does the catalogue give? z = 0.58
